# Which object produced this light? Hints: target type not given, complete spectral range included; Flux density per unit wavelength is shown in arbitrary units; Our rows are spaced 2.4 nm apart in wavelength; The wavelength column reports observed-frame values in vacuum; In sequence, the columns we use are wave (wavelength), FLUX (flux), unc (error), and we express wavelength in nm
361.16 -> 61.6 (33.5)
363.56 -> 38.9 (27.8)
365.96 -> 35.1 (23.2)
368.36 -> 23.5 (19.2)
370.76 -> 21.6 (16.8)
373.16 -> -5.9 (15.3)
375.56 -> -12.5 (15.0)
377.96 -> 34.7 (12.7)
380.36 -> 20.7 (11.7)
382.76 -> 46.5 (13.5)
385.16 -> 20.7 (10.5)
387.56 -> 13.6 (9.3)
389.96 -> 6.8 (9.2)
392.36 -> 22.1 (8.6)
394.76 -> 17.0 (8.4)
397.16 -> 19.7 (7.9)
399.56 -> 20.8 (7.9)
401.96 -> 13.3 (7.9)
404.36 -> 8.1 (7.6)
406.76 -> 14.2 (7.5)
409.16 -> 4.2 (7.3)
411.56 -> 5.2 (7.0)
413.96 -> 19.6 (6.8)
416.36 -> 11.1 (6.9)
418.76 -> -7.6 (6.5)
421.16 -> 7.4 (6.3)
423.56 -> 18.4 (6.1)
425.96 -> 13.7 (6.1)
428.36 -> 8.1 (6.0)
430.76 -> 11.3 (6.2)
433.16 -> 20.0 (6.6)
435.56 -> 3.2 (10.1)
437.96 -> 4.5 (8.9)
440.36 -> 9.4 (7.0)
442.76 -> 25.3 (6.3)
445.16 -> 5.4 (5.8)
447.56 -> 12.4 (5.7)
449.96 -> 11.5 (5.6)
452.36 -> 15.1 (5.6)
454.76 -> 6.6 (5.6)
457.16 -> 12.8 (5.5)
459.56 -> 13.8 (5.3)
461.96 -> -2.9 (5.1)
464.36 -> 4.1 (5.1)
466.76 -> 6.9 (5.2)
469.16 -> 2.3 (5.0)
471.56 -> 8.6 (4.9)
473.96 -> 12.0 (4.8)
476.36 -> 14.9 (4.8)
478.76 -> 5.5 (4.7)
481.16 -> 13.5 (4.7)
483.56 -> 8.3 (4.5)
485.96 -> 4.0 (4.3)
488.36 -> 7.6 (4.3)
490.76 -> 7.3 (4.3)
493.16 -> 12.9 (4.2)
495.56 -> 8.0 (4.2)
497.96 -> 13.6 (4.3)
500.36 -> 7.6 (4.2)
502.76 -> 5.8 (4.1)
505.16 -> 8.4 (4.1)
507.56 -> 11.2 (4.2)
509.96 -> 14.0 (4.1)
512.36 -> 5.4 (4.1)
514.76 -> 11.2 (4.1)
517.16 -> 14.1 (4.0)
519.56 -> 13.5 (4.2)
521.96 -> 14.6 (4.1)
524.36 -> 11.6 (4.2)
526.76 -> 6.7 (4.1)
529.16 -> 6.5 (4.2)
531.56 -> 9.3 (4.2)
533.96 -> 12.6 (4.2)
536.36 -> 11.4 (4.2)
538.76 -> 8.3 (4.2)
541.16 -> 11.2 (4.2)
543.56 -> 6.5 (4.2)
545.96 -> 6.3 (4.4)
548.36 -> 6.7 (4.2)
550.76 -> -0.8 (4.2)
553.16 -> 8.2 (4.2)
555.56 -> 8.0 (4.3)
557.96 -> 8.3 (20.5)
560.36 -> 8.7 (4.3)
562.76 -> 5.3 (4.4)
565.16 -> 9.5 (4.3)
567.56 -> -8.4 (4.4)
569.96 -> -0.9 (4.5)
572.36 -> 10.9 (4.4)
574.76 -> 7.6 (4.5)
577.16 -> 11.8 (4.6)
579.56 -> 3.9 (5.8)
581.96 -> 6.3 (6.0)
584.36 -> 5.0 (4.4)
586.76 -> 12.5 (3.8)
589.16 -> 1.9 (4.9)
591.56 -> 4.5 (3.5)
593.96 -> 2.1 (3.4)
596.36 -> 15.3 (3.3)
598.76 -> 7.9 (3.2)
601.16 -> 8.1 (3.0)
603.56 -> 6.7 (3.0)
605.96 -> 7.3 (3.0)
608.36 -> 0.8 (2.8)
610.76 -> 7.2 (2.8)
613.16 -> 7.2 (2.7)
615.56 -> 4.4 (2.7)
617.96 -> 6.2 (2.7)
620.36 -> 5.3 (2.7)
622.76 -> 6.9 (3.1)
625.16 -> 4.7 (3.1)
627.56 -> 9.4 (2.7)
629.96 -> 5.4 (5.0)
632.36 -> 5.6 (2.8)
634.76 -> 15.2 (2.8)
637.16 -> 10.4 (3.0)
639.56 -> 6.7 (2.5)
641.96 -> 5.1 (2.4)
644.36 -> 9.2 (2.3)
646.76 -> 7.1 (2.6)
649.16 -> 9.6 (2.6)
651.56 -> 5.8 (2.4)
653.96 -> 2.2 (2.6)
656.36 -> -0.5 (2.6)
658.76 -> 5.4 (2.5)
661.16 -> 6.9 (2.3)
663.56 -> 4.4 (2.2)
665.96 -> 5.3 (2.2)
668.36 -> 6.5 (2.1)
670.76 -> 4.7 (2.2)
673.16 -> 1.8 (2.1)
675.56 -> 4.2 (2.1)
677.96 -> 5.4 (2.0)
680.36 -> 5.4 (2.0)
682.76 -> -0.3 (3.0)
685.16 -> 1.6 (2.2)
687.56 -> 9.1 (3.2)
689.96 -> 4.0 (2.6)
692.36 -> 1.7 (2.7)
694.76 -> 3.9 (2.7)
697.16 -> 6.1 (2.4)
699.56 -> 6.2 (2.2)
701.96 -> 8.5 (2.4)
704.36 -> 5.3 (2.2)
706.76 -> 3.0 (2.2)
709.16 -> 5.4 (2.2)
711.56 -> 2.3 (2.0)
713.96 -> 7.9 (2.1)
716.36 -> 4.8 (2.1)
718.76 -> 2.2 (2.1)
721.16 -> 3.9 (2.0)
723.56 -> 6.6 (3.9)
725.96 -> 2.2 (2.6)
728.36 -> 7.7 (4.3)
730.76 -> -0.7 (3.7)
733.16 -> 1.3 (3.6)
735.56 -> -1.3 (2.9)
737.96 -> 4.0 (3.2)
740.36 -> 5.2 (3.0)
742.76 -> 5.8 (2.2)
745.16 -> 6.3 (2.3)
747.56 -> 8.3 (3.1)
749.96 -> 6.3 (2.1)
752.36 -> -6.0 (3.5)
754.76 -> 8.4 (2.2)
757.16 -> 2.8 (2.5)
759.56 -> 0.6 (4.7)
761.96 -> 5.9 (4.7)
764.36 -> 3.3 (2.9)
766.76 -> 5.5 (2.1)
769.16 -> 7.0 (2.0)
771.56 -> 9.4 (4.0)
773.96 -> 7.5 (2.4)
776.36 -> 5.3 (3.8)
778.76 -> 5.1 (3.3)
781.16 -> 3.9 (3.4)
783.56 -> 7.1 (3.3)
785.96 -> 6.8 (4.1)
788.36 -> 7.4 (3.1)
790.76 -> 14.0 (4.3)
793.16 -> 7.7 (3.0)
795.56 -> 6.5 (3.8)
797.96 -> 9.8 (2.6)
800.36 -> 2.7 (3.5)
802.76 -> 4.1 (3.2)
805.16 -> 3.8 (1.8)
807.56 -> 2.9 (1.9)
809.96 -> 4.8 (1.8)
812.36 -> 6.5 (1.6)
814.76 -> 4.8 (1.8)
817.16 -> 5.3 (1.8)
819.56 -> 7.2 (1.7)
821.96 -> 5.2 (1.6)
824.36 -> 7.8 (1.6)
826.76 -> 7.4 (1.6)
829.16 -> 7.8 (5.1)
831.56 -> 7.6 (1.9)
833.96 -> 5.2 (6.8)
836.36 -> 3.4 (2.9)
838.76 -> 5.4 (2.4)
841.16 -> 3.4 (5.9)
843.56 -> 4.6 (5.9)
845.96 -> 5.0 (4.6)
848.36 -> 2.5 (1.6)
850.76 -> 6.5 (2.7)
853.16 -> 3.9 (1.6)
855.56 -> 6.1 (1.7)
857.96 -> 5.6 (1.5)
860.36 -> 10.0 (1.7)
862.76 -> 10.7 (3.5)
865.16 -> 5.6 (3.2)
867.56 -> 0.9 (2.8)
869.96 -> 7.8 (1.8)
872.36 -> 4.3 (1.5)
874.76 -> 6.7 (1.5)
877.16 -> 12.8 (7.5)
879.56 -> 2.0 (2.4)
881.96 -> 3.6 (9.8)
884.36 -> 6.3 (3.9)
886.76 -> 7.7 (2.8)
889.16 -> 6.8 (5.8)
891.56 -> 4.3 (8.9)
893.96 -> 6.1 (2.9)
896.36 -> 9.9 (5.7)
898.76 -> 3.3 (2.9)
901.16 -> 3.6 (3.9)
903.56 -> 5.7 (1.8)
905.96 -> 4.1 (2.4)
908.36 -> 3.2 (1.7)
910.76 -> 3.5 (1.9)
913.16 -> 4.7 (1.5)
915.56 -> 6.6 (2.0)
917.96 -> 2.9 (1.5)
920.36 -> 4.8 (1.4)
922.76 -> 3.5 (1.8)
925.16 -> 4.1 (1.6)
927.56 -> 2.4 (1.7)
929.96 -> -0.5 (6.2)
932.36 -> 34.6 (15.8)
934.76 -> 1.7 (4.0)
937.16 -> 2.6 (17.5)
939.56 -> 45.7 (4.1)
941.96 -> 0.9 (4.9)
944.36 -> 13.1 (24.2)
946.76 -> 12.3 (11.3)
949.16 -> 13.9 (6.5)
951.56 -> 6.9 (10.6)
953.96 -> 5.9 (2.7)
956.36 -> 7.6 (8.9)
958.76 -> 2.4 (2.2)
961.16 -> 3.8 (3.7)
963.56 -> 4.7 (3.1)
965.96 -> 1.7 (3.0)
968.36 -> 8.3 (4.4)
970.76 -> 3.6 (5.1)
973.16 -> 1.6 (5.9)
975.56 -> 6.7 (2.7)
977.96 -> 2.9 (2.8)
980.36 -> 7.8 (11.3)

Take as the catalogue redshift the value 1.521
